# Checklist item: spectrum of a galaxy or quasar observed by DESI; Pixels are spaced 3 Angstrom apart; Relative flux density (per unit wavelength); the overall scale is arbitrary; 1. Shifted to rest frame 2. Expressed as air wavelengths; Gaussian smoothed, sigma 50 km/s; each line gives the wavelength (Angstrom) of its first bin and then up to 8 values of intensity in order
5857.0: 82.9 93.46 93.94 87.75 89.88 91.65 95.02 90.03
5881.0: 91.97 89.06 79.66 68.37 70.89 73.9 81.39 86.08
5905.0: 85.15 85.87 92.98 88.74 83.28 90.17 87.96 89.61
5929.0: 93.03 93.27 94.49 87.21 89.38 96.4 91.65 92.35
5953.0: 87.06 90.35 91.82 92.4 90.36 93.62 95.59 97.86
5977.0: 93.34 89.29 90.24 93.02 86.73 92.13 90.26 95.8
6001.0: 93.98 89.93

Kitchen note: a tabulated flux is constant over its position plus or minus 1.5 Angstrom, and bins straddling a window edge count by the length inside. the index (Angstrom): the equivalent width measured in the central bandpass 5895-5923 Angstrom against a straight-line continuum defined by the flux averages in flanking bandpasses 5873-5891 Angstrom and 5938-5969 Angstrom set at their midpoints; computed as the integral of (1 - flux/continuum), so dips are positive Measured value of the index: 0.8 Angstrom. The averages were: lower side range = 86.3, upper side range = 91.3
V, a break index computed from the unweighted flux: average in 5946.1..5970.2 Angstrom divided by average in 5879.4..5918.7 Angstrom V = 1.10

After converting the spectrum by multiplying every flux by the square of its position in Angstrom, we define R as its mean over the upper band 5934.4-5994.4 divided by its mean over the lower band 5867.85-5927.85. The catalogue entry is 1.1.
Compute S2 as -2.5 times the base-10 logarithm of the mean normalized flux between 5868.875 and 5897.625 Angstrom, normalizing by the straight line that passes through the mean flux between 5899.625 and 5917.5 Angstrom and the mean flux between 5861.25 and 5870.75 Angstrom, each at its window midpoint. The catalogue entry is 0.07 mag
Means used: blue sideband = 90.6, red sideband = 87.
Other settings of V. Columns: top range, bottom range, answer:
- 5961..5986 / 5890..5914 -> 1.13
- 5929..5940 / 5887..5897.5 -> 1.27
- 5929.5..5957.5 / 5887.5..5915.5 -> 1.12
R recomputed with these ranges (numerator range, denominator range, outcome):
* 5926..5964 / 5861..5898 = 1.10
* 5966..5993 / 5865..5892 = 1.10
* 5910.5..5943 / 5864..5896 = 1.08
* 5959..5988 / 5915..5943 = 1.05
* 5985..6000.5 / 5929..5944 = 1.02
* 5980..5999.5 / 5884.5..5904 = 1.21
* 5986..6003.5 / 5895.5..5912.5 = 1.12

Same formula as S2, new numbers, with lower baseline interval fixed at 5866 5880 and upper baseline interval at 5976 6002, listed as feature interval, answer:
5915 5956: 0.01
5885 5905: 0.18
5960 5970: -0.01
